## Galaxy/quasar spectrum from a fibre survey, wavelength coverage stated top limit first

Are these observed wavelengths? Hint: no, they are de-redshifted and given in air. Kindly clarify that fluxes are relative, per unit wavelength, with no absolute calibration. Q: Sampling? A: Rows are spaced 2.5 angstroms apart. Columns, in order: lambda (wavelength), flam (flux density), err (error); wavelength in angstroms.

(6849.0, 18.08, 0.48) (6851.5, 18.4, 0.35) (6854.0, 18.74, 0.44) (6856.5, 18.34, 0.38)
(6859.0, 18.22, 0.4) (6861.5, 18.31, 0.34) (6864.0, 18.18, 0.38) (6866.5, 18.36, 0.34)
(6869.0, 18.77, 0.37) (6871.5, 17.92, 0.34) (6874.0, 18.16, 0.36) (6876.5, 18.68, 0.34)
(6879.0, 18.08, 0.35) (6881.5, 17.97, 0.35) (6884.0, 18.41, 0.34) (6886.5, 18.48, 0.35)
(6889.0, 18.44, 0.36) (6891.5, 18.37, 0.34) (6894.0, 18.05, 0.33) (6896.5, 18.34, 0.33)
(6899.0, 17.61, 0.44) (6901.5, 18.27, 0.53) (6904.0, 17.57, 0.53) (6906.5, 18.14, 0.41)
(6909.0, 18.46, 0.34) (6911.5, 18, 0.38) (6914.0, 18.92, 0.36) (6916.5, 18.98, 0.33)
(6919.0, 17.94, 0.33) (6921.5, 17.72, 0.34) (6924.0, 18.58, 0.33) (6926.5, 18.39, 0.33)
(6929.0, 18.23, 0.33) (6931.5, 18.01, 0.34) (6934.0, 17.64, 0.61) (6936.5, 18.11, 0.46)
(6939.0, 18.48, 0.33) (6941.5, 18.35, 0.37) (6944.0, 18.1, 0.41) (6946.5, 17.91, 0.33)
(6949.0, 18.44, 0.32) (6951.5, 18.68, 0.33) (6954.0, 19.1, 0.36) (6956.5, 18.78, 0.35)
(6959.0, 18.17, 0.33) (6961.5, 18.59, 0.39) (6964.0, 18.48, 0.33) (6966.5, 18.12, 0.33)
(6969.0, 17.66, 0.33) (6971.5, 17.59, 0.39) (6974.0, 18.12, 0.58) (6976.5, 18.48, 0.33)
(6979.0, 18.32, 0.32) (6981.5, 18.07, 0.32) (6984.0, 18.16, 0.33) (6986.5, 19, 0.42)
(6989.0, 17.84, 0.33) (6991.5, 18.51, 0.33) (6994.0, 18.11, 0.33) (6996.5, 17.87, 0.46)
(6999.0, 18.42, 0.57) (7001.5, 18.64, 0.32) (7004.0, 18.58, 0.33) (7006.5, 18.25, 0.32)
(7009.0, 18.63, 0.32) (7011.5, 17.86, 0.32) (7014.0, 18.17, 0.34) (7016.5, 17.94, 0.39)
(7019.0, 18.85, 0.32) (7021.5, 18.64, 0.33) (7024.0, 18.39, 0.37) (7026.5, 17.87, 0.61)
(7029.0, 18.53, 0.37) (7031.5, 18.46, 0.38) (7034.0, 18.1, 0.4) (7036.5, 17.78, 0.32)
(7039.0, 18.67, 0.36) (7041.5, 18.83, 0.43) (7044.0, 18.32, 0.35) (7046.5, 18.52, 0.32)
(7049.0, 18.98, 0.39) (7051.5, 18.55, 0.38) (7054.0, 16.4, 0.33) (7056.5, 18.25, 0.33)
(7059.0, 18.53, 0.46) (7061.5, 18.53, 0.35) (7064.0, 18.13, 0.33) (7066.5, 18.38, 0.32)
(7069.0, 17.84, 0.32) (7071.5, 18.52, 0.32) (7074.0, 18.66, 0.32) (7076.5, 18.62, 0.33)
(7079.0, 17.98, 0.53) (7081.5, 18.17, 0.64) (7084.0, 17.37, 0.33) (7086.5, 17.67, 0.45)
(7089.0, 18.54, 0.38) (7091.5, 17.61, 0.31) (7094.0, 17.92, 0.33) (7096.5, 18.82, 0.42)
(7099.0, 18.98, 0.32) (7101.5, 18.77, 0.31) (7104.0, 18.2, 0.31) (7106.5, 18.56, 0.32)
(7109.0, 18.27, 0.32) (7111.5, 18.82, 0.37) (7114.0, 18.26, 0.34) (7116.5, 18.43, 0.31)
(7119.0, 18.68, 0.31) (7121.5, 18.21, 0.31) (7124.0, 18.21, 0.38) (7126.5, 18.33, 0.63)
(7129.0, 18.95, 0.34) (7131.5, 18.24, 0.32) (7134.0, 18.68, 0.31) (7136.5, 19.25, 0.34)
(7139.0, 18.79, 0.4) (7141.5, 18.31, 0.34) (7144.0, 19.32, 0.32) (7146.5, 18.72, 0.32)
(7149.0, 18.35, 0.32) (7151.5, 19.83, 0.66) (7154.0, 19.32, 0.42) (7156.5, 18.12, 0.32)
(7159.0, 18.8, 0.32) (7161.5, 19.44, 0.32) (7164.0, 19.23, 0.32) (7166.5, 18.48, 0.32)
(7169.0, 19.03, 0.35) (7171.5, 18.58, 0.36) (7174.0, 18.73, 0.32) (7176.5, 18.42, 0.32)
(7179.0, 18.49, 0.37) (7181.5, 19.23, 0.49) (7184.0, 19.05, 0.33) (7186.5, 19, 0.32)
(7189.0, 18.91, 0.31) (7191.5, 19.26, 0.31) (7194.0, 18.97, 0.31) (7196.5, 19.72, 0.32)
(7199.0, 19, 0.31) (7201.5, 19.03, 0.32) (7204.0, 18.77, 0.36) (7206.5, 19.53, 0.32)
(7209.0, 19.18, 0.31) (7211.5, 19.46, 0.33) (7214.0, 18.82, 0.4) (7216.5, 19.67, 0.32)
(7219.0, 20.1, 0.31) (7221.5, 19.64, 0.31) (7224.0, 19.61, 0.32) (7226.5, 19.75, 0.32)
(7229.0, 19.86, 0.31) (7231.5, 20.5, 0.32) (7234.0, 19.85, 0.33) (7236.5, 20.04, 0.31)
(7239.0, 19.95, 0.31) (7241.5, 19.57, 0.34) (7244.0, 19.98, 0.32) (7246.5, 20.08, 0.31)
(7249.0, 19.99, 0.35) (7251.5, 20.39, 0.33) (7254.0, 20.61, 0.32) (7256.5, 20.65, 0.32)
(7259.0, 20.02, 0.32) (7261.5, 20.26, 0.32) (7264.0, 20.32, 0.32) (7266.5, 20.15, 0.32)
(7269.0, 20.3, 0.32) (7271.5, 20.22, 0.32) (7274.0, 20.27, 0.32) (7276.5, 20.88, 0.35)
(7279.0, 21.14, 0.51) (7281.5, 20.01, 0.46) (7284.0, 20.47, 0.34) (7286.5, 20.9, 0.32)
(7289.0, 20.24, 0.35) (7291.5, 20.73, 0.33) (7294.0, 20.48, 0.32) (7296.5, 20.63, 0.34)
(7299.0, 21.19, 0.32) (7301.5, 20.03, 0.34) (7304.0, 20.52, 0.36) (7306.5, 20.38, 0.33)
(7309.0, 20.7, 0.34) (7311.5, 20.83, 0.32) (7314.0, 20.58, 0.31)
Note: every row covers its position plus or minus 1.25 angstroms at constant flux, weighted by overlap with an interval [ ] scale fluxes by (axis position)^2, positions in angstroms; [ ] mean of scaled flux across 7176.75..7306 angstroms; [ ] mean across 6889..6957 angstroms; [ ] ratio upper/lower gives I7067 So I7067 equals 1.2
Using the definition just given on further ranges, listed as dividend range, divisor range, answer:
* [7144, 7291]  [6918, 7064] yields 1.14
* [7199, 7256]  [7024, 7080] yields 1.13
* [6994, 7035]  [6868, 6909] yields 1.04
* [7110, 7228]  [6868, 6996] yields 1.11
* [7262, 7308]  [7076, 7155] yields 1.16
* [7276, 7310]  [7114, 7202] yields 1.14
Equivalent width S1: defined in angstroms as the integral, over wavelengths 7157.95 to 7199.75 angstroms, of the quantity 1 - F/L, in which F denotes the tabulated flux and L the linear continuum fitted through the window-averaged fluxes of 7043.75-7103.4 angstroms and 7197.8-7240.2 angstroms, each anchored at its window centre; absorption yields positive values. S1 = 0.5 angstroms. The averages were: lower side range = 18.3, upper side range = 19.6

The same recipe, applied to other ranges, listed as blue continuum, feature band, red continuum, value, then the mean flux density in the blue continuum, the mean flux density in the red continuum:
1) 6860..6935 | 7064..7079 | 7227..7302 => 0.7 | 18.2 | 20.3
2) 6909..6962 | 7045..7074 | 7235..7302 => 1.3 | 18.3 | 20.4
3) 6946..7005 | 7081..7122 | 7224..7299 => 1.9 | 18.3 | 20.3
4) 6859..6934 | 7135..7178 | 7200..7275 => 1.4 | 18.2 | 19.9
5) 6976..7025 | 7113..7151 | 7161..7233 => 0.6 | 18.3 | 19.2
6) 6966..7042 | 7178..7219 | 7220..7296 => 1.3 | 18.3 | 20.2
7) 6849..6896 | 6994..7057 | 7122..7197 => 1.0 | 18.3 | 18.8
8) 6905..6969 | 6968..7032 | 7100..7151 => 0.5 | 18.3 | 18.6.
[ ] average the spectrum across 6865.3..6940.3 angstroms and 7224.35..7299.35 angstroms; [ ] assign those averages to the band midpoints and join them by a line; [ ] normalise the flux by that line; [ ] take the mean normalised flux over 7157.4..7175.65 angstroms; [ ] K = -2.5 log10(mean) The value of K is 0.049 mag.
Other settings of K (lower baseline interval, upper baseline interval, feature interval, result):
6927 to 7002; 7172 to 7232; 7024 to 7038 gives 0.02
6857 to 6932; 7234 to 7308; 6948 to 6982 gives 0.02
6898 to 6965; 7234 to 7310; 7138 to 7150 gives 0.05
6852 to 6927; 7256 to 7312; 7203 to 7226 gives 0.04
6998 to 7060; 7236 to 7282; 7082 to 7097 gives 0.05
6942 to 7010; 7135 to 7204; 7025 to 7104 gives 0.02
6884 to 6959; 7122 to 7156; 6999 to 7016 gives 0.01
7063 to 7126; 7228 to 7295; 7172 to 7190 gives 0.03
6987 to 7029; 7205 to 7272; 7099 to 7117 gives 0.03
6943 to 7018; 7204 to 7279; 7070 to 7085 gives 0.04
